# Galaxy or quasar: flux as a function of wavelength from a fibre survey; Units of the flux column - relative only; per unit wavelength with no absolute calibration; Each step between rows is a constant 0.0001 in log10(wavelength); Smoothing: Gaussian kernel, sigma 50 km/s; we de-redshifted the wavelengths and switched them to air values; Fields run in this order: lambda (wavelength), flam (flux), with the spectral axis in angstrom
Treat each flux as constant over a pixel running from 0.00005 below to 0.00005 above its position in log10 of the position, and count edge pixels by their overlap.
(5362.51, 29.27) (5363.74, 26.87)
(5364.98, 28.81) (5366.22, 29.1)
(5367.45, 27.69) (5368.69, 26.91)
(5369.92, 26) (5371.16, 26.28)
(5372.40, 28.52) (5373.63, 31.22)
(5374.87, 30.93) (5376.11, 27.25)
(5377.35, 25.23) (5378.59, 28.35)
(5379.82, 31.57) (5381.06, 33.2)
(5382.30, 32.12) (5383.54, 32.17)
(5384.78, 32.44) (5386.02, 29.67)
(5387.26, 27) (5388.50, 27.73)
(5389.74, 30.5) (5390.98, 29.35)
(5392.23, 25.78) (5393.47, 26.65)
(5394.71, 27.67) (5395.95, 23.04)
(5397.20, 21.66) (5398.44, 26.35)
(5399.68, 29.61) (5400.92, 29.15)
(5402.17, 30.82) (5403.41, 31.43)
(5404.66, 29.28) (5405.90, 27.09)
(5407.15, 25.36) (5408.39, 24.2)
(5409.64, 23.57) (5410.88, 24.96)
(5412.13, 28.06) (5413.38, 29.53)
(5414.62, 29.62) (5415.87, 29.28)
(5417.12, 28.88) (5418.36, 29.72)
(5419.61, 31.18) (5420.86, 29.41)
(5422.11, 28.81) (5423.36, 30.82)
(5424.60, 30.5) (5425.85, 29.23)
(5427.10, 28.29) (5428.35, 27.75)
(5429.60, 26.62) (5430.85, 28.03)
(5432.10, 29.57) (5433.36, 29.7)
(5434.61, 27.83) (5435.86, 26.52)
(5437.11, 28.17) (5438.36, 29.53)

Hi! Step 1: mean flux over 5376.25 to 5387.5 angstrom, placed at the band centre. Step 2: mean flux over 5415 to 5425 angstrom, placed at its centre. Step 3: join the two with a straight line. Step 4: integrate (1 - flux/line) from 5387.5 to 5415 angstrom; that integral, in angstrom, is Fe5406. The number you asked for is 2.5 angstrom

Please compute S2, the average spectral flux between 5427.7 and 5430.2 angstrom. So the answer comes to 27.2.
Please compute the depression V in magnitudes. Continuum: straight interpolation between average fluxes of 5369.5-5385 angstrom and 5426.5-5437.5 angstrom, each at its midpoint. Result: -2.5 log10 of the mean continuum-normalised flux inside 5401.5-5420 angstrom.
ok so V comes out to 0.02 mag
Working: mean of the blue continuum 29.6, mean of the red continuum 28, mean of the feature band 28.2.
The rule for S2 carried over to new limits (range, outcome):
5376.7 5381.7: 29.6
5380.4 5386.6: 31.9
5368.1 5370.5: 26.5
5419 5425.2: 30.2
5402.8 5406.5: 29.3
